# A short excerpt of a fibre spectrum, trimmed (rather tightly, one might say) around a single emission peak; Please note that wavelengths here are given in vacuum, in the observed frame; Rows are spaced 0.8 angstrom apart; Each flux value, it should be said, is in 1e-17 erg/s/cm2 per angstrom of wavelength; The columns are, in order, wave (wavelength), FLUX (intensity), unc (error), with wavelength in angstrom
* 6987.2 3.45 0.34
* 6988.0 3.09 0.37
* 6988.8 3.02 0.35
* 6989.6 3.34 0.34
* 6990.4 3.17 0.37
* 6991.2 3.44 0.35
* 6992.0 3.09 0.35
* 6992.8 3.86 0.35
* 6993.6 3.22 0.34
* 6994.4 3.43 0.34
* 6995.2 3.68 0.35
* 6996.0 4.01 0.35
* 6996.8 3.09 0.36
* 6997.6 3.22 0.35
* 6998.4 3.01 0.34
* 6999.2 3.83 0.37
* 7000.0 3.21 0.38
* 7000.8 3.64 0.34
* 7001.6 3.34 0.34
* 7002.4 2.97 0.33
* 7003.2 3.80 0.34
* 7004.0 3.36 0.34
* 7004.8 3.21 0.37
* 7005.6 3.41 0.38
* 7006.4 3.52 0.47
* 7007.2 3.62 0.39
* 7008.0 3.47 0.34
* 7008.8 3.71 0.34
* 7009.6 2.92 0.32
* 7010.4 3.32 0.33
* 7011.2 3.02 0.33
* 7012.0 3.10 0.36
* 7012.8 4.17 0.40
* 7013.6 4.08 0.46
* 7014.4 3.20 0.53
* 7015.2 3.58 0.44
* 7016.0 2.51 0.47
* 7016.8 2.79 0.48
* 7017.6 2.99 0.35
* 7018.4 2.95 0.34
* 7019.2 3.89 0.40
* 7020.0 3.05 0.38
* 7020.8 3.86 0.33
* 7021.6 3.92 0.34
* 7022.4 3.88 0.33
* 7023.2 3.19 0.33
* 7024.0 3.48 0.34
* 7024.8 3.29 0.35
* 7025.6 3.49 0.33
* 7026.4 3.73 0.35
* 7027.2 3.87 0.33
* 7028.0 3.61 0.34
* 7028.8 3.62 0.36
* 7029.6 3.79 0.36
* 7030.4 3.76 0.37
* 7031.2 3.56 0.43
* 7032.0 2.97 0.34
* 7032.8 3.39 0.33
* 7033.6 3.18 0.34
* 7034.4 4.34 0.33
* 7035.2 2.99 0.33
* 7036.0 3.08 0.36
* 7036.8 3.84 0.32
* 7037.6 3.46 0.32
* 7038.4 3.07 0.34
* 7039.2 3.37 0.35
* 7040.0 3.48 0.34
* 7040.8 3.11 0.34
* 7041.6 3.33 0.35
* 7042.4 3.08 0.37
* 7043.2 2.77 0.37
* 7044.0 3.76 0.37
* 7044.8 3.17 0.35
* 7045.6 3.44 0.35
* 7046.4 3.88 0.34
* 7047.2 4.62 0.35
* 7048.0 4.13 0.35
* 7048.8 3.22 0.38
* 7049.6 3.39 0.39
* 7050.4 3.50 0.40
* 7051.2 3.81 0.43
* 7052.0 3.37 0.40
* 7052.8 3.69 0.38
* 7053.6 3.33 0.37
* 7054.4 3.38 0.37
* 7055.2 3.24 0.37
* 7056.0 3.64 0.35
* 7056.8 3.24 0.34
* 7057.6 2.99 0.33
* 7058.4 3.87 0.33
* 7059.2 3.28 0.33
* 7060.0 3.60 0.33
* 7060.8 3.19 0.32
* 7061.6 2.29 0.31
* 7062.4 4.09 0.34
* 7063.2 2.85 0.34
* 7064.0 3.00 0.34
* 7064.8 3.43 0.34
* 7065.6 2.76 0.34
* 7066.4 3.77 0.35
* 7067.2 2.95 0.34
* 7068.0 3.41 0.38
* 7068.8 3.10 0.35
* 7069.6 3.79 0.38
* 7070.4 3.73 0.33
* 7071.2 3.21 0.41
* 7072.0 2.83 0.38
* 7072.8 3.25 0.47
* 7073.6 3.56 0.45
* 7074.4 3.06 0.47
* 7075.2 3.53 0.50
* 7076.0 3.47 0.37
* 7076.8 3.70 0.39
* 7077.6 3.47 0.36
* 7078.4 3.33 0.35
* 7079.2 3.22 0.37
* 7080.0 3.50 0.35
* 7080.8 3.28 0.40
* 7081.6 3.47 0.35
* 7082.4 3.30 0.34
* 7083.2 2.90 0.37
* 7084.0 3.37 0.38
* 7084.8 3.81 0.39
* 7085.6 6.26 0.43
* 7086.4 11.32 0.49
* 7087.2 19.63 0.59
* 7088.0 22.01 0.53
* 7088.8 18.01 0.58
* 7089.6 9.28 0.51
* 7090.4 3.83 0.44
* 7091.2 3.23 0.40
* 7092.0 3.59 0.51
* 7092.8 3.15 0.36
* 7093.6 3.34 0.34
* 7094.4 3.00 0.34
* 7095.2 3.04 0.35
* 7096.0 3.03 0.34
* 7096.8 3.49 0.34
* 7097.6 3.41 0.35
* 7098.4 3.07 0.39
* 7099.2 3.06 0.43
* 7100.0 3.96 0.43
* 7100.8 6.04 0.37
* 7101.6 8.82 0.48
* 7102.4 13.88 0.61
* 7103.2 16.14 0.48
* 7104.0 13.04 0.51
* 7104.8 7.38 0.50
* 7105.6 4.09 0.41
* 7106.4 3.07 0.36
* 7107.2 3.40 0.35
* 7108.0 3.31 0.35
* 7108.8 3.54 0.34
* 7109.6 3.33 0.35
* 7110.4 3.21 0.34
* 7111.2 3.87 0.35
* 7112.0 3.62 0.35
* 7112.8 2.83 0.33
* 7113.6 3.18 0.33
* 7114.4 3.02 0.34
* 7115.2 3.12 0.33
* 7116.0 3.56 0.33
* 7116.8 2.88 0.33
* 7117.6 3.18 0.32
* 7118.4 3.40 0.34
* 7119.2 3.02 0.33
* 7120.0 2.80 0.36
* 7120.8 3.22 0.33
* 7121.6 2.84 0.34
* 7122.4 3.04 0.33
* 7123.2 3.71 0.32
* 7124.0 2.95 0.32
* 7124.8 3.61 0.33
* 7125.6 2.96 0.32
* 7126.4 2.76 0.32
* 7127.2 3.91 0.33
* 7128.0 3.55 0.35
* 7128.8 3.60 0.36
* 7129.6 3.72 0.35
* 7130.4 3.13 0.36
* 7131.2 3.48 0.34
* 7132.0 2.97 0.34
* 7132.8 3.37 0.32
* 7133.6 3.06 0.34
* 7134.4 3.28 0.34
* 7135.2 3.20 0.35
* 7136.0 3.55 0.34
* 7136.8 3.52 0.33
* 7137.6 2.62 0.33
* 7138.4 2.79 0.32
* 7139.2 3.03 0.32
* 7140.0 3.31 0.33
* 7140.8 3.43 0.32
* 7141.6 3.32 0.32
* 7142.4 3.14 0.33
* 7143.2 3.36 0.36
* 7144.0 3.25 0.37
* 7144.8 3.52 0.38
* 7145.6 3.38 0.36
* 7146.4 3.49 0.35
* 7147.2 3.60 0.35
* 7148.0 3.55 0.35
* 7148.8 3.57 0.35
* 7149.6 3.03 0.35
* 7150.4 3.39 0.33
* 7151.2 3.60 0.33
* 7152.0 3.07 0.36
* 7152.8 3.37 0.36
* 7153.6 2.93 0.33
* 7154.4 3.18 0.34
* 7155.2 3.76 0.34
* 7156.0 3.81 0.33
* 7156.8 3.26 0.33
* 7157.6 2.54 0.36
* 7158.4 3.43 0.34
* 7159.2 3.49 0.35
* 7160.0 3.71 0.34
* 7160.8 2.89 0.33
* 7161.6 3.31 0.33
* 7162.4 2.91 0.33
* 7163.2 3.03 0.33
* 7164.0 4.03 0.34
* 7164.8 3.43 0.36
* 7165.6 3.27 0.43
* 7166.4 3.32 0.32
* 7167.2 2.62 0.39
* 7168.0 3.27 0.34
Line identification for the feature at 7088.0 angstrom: [S II]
